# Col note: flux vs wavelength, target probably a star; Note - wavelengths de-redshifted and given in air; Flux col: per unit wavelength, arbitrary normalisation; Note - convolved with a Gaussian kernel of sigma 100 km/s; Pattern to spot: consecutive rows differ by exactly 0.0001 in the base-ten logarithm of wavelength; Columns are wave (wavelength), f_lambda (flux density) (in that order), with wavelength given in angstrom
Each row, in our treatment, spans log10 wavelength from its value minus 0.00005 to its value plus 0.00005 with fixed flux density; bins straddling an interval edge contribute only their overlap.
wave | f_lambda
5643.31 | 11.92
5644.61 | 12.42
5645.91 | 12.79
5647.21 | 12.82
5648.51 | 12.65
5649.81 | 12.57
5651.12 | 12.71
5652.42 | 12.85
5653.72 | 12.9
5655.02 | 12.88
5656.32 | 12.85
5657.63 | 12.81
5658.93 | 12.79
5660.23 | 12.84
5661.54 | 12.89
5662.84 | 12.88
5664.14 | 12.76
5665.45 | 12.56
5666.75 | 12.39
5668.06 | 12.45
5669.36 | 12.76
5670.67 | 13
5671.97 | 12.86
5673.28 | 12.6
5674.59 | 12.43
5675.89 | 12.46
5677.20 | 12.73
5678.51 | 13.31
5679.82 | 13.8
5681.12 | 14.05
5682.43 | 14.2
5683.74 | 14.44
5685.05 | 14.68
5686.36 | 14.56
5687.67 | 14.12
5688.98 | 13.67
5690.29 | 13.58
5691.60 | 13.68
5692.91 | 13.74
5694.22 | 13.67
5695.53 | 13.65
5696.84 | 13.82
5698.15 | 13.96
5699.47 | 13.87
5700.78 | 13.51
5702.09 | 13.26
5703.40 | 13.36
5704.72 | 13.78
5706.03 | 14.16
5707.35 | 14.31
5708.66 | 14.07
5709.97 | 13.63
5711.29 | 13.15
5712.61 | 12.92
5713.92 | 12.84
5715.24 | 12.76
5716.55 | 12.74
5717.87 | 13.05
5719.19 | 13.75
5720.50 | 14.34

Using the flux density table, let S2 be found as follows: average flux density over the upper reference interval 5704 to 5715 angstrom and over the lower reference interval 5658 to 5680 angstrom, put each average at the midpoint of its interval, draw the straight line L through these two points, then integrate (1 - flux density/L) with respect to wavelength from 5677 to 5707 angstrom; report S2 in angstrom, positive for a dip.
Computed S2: -1.39 angstrom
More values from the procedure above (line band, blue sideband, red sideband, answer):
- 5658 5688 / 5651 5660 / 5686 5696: 0.33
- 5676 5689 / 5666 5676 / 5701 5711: -0.90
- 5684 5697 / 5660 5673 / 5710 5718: -1.11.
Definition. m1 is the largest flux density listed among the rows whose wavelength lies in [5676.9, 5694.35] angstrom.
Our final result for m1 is 14.68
